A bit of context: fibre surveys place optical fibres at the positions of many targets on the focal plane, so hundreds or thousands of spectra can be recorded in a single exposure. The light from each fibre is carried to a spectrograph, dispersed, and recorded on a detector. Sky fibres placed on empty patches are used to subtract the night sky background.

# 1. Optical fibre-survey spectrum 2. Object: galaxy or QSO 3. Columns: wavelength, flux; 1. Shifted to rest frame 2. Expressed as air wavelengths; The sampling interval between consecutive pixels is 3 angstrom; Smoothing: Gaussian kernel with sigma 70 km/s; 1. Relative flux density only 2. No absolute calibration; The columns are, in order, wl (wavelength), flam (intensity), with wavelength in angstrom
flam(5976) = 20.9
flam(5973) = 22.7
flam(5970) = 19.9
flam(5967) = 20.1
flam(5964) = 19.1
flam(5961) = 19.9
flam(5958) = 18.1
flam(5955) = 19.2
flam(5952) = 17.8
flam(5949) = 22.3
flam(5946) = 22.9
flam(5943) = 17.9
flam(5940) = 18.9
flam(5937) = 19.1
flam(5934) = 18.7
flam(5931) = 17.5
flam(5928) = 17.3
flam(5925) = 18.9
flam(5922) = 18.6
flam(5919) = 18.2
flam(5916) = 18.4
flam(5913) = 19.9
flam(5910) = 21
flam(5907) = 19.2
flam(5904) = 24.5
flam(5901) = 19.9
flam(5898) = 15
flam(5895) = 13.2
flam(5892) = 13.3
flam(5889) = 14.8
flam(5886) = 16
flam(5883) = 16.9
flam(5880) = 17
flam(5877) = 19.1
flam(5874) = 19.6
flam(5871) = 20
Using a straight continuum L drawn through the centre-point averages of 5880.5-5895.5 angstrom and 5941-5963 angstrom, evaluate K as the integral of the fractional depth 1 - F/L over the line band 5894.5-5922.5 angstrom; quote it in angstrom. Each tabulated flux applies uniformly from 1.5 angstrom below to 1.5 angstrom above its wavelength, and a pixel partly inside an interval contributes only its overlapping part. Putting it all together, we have -4.1 angstrom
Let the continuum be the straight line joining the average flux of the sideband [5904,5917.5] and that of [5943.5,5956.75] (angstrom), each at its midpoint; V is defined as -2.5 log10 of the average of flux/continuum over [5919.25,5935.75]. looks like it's 0.11 mag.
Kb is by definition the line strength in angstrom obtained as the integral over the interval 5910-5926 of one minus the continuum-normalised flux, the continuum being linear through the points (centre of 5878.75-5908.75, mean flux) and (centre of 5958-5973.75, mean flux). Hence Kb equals -0.88 angstrom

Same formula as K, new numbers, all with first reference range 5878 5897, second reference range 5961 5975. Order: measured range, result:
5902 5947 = -4.6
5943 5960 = -0.5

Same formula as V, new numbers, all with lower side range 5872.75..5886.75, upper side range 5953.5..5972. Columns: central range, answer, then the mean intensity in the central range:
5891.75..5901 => 0.21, 14.9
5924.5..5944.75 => 0.03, 18.4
